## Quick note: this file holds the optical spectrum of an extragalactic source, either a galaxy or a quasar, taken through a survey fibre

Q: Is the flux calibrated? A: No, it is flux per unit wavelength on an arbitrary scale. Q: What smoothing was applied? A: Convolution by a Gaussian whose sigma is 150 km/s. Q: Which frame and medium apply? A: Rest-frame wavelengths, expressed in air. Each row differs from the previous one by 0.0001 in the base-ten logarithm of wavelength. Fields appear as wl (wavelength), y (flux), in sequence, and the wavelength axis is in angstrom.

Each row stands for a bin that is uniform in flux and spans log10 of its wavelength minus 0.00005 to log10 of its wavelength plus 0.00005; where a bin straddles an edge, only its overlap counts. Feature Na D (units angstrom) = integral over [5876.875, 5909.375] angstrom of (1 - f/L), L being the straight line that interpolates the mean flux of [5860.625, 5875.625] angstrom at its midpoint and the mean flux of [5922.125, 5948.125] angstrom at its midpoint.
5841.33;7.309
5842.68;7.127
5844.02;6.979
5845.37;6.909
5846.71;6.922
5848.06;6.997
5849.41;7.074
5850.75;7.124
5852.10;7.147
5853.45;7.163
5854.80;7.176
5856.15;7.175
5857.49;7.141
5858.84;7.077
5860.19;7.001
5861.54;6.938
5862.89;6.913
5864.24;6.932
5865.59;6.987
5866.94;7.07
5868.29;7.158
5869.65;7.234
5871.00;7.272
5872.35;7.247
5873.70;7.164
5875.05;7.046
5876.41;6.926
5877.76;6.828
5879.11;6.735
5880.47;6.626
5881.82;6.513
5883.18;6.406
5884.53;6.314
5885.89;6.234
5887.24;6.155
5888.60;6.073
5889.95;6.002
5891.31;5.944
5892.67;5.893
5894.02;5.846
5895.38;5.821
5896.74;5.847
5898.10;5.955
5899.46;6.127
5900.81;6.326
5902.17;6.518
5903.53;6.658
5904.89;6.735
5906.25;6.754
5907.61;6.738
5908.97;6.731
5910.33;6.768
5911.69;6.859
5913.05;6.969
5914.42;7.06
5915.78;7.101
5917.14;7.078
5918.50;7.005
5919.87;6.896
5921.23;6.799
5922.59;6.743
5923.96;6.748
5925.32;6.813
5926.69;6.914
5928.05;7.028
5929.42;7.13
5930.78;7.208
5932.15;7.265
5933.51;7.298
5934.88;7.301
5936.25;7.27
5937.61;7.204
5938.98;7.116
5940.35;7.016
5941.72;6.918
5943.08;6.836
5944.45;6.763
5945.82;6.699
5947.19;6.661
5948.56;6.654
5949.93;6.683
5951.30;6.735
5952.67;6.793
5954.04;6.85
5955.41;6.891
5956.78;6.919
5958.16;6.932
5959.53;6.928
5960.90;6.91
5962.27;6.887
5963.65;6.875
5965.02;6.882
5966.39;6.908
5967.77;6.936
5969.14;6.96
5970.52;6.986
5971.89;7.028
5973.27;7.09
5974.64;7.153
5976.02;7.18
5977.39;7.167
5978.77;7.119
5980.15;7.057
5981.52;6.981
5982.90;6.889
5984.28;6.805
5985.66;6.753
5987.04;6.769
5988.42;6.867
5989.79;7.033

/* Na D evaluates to 3.4 angstrom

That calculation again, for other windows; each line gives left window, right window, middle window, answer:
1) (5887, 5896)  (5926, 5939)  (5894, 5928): -0.6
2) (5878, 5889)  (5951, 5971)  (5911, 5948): -1.6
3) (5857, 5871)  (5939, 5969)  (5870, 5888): 0.7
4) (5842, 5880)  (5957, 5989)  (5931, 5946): -0.2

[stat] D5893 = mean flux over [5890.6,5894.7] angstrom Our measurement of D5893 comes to 5.89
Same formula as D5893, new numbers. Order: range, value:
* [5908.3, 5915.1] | 6.87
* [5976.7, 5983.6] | 7.04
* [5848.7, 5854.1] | 7.12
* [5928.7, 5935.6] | 7.23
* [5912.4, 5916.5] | 7.04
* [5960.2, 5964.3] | 6.89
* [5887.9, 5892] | 6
